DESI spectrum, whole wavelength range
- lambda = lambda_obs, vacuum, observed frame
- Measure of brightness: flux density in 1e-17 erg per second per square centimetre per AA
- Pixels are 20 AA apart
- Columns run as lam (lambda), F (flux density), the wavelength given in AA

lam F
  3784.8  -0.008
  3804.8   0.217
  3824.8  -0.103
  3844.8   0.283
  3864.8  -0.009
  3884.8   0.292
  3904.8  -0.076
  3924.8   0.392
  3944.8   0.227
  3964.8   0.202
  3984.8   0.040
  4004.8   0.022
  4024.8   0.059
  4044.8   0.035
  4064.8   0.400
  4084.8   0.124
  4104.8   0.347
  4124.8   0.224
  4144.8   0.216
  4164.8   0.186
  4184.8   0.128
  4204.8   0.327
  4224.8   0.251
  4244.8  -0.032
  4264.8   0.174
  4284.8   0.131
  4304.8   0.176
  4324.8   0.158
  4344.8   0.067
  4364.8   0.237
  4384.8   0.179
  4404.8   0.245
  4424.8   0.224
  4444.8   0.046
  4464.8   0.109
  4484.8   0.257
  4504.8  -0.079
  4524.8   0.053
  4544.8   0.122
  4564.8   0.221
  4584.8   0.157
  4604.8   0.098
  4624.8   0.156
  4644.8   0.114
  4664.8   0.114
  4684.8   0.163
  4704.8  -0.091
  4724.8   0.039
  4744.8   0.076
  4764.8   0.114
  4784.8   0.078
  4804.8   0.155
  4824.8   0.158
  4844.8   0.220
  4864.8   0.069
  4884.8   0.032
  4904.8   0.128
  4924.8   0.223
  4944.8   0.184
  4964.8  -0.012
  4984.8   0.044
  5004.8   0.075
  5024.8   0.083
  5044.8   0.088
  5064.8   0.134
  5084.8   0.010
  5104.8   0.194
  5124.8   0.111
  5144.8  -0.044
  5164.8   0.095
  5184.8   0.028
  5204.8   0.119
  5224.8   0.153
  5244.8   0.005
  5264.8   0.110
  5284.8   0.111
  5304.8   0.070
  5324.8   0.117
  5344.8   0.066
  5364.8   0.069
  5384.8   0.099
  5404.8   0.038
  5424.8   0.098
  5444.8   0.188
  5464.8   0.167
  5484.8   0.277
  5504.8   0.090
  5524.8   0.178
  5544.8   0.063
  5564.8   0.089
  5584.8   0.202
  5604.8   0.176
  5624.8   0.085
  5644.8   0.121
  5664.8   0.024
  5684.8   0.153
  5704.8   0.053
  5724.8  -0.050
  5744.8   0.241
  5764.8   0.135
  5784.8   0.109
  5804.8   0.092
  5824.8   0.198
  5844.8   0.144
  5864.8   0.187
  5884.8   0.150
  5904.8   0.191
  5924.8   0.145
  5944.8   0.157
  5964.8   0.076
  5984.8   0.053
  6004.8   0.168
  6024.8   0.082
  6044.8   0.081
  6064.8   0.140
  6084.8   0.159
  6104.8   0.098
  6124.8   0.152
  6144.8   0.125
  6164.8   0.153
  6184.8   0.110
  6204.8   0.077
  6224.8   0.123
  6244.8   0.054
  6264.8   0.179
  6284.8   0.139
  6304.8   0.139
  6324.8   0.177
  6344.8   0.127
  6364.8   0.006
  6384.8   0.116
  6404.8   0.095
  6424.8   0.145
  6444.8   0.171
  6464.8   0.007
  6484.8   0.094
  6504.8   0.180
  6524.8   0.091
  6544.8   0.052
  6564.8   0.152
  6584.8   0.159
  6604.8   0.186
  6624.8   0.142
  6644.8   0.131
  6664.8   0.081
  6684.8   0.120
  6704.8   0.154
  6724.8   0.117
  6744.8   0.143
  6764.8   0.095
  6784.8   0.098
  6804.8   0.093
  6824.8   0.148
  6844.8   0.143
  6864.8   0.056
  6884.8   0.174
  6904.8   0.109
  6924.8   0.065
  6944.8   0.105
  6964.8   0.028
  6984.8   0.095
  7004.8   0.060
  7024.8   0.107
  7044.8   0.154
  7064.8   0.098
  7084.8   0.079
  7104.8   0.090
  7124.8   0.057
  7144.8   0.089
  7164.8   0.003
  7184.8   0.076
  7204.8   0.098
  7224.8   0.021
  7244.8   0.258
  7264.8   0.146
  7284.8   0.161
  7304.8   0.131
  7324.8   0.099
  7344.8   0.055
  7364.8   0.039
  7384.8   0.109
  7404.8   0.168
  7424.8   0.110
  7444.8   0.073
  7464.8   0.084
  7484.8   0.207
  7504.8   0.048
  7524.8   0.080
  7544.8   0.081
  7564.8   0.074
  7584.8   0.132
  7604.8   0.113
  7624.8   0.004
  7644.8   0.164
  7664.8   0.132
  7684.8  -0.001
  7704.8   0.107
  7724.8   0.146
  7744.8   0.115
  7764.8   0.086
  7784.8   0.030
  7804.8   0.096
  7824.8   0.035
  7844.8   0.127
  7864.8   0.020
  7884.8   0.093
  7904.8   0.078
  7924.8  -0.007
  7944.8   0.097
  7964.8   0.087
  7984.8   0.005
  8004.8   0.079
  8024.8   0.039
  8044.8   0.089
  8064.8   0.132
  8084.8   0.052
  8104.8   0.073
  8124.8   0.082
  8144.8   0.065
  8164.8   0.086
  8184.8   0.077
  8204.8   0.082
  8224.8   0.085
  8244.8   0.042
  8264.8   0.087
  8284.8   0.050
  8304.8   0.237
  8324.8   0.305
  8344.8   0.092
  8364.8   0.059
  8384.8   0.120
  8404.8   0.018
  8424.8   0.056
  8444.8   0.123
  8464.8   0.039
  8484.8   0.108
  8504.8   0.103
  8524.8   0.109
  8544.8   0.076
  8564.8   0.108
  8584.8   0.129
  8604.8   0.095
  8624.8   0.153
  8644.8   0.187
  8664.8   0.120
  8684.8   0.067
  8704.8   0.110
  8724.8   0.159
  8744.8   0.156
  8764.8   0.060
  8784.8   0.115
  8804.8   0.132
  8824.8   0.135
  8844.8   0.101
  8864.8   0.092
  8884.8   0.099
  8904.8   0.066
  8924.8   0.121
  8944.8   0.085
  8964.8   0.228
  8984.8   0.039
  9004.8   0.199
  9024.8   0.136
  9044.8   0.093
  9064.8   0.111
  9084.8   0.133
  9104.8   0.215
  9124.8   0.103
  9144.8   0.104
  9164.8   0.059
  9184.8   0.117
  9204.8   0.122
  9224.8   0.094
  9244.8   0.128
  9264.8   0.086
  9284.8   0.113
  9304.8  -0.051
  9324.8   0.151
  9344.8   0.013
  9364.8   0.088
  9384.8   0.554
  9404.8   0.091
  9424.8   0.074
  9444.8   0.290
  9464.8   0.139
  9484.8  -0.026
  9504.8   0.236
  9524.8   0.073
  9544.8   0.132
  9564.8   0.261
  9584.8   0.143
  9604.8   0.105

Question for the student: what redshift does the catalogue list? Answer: 1.230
